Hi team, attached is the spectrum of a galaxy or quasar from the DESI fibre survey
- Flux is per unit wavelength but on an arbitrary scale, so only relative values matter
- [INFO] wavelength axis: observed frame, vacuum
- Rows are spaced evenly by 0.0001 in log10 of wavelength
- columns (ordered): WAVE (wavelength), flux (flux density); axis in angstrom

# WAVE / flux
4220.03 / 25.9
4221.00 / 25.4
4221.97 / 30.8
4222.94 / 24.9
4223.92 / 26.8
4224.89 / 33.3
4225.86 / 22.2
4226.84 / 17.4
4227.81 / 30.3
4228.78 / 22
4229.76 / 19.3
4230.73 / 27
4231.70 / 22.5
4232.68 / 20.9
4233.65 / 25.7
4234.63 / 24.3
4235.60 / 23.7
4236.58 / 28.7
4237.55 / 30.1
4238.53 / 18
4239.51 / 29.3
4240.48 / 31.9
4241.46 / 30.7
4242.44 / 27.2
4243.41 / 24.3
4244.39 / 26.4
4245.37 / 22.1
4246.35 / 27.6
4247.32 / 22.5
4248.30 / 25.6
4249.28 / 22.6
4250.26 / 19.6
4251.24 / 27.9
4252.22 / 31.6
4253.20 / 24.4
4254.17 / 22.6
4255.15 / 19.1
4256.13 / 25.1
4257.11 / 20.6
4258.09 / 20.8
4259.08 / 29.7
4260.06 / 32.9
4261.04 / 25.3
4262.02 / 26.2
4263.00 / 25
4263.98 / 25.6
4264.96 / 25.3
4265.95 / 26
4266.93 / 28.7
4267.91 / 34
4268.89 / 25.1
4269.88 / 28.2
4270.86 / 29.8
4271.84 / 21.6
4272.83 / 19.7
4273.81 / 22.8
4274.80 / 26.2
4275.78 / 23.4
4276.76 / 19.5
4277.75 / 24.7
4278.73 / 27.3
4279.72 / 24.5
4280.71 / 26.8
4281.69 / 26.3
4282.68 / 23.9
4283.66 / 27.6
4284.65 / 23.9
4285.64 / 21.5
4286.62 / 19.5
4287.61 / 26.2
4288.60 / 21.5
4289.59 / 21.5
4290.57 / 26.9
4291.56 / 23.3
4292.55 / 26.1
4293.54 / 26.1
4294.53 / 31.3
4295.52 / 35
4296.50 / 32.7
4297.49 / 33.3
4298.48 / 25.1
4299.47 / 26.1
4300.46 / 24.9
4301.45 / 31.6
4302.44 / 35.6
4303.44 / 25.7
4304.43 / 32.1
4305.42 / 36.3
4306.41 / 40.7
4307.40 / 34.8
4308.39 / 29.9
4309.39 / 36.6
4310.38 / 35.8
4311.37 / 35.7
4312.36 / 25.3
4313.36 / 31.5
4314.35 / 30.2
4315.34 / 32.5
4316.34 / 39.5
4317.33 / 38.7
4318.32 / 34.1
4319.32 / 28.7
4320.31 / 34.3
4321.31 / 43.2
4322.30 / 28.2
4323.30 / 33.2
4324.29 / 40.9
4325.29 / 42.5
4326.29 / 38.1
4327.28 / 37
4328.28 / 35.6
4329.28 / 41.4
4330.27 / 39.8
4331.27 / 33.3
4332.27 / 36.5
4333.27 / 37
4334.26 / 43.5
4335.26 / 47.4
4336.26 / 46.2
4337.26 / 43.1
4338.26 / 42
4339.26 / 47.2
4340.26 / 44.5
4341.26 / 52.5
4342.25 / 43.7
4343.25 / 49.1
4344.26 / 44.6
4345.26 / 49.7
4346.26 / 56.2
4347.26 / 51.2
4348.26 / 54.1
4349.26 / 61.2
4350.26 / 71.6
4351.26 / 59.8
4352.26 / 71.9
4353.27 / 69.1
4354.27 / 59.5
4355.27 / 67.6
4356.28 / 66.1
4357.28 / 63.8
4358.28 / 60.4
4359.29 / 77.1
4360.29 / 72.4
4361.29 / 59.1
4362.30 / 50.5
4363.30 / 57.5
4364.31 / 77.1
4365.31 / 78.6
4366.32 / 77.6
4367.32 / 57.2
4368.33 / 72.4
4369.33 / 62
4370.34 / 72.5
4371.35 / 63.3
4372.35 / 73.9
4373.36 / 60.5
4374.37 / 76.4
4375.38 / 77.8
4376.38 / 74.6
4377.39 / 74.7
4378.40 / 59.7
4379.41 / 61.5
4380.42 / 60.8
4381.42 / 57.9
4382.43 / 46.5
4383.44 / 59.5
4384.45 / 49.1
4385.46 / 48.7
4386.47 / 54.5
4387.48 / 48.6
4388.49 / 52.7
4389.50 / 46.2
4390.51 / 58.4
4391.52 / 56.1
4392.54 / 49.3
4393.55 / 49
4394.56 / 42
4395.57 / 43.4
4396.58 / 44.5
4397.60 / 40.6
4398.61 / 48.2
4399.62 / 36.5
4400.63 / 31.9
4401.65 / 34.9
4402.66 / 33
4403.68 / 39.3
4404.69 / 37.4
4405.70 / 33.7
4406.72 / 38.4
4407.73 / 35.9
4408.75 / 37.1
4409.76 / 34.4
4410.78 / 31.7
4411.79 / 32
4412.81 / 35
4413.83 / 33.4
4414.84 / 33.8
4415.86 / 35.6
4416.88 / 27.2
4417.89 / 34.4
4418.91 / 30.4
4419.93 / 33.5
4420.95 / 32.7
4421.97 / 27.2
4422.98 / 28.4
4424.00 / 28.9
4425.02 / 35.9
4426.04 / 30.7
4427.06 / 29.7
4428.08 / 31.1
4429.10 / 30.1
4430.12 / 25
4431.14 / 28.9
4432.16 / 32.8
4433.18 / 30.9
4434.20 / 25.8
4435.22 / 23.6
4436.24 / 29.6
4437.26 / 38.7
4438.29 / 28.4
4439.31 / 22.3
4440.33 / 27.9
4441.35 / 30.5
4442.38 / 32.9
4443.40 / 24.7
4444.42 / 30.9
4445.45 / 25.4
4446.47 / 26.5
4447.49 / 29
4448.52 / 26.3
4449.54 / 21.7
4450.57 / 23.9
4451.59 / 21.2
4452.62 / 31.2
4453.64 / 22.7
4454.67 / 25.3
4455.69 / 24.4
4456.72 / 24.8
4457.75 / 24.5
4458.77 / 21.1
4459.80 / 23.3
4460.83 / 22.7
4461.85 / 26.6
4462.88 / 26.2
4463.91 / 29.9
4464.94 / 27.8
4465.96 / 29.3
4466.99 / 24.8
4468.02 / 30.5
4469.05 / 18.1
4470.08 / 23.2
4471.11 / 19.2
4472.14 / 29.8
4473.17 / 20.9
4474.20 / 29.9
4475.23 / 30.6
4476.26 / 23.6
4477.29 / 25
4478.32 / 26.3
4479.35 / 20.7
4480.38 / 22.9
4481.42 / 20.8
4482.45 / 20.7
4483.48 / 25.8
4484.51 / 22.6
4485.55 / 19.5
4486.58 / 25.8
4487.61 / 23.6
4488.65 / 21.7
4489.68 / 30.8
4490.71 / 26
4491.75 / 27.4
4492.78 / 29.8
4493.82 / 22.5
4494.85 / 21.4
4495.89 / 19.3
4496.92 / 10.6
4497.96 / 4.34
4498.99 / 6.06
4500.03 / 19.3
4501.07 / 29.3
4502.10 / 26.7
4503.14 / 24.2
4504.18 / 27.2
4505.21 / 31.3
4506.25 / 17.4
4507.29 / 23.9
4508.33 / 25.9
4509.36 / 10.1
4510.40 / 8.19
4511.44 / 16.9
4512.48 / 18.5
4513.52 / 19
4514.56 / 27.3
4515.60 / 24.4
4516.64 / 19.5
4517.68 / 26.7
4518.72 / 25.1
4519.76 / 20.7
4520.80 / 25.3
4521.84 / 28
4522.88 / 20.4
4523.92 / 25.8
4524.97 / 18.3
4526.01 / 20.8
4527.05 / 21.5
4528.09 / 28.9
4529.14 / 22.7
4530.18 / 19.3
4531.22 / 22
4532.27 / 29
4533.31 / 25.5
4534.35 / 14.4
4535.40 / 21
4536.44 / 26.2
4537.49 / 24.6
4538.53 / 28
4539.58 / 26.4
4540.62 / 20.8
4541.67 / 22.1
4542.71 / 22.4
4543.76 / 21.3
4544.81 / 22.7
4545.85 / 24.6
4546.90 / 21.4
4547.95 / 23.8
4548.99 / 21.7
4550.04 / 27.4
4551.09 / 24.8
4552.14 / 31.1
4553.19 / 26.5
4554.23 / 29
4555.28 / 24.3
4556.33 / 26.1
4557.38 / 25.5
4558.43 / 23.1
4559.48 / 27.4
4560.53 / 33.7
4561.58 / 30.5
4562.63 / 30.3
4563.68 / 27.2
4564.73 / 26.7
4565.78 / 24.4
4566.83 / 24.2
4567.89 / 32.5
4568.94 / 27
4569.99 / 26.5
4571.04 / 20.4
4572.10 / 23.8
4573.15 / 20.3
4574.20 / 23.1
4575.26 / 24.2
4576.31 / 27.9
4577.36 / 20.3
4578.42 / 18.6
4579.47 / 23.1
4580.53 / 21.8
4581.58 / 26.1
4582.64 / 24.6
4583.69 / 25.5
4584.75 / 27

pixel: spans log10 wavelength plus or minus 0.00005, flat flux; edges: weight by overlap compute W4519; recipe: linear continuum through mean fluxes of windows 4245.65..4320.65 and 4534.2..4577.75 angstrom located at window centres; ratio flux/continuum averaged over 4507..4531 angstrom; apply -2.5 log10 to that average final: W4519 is 0.18 mag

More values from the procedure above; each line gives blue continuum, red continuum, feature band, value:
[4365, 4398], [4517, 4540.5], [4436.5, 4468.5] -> 0.49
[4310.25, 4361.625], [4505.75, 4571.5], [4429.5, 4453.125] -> 0.25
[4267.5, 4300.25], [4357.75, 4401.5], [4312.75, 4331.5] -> 0.09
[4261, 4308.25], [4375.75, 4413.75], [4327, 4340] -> -0.15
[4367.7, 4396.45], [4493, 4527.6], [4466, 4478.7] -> 0.26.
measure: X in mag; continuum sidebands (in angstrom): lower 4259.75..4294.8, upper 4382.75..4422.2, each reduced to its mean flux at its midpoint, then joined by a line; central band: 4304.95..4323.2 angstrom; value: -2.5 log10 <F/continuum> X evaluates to -0.15 mag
